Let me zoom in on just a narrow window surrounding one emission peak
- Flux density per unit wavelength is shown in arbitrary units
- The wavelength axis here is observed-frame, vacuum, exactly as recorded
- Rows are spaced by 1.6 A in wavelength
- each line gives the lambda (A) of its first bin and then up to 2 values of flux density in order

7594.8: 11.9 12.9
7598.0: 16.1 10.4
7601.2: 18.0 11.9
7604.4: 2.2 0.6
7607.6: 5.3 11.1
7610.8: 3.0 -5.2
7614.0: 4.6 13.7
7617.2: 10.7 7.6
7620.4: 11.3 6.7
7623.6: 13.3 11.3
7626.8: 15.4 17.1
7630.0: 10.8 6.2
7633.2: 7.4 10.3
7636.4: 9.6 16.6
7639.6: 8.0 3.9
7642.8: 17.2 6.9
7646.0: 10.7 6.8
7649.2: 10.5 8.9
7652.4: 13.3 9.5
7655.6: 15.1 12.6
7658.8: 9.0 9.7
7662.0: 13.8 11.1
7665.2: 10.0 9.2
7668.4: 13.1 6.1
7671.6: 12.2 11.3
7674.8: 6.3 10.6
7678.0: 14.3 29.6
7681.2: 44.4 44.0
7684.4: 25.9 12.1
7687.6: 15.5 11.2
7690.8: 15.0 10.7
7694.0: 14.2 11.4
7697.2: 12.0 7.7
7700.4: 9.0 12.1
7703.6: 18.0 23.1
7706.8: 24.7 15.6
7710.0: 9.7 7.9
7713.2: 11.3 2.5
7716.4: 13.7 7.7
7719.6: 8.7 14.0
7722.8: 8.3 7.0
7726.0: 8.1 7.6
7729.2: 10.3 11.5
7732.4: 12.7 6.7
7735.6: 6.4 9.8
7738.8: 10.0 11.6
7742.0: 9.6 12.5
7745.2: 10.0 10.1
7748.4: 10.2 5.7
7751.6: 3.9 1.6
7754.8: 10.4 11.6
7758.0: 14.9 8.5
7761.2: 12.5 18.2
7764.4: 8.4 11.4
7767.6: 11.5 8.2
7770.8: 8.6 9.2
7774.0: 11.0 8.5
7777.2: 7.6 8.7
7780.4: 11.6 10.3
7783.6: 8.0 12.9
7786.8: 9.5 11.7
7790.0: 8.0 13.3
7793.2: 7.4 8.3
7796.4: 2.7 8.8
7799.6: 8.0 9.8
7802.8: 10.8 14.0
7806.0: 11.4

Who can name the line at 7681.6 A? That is H-alpha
